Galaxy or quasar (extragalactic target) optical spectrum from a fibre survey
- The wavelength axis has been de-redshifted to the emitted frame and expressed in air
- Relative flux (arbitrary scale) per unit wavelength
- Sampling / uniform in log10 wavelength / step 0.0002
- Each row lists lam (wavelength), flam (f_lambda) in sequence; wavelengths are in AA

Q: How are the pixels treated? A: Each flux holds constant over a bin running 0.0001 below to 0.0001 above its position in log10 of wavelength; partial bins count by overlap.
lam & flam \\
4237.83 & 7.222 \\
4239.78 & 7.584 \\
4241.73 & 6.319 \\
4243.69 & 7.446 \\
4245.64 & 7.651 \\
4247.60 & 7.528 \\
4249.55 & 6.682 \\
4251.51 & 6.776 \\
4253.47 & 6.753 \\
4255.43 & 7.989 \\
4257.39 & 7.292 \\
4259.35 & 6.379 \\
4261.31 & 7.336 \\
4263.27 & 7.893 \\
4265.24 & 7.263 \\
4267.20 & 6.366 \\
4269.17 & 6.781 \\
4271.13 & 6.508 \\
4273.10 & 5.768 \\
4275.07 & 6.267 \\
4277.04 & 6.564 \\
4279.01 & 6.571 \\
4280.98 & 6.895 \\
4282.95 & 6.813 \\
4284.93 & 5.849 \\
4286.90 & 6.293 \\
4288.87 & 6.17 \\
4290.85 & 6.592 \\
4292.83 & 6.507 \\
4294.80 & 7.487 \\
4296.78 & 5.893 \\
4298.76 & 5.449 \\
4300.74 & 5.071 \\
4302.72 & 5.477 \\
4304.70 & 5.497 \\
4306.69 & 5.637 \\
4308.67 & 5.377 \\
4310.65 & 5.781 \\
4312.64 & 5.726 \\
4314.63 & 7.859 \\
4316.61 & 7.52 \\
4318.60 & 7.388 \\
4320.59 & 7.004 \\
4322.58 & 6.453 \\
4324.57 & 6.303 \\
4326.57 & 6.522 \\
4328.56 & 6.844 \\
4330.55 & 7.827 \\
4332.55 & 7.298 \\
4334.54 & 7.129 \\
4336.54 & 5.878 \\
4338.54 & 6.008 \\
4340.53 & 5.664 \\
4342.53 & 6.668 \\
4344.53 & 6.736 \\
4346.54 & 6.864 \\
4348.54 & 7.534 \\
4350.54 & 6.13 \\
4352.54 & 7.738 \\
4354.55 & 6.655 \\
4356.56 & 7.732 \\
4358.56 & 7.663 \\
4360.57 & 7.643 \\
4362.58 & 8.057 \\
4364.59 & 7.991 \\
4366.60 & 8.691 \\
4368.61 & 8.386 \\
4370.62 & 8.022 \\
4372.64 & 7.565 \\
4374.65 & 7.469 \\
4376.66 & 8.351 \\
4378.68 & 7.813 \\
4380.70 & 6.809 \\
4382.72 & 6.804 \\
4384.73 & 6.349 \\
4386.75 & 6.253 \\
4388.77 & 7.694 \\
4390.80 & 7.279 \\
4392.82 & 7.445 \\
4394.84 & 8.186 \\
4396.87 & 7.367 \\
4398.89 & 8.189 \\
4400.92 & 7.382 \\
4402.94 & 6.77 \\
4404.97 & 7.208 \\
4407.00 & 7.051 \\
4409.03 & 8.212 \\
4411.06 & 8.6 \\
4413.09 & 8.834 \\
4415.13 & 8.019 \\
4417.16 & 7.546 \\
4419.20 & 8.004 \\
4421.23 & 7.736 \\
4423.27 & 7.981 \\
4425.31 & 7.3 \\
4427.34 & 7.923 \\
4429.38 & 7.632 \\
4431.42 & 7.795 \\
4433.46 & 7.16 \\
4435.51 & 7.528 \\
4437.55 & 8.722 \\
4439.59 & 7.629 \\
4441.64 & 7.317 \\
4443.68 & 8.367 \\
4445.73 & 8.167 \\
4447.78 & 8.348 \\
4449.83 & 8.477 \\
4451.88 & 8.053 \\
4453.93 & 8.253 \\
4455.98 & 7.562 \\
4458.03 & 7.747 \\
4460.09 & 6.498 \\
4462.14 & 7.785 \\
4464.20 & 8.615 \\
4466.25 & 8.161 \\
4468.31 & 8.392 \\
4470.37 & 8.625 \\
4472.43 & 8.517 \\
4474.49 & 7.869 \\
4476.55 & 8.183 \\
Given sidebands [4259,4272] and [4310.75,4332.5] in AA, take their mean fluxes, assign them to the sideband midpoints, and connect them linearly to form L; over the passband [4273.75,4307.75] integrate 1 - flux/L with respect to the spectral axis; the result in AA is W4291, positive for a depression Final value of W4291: 3.77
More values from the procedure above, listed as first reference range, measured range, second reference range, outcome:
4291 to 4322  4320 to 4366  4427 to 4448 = -1.93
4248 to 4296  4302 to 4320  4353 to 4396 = 1.99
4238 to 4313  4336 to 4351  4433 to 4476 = 1.34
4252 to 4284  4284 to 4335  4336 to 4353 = 2.06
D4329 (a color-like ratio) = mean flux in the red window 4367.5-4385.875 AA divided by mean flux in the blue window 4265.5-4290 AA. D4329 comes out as 1.17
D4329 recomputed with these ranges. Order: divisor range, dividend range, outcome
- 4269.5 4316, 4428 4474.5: 1.29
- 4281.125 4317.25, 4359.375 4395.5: 1.23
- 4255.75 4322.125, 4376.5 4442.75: 1.17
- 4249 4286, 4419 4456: 1.17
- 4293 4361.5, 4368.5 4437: 1.15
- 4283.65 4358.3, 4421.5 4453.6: 1.21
